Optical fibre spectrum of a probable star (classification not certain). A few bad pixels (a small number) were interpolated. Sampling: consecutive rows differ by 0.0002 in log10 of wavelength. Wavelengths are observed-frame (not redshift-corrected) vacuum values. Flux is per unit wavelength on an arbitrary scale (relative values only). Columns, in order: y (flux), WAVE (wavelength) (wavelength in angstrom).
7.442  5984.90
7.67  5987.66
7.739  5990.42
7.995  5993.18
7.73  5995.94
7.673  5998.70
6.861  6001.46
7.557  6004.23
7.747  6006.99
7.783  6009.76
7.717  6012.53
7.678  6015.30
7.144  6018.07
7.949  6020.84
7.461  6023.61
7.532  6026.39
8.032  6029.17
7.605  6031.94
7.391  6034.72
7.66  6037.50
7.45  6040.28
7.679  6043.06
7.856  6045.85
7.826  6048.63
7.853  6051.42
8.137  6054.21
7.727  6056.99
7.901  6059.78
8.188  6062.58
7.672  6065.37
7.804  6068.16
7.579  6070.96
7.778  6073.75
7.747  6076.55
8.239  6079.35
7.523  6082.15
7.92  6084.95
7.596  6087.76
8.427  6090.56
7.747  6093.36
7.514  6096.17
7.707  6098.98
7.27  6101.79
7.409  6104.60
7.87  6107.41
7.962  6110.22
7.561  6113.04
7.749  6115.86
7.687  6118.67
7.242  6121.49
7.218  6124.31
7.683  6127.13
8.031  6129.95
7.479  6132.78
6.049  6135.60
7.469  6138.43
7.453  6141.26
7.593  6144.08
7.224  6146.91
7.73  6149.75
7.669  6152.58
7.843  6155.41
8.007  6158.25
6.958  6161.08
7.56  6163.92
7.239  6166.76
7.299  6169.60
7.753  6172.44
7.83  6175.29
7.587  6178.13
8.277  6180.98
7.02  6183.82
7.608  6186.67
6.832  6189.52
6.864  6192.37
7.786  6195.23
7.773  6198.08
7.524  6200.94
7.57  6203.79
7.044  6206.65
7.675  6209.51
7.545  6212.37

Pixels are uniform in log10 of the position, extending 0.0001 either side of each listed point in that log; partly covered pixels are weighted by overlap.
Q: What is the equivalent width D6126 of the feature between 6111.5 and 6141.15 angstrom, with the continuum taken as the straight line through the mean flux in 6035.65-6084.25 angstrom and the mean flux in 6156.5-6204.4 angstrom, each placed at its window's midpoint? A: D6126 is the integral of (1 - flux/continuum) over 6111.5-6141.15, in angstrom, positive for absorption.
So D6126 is 0.8 angstrom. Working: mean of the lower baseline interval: 7.8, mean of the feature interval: 7.42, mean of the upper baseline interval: 7.5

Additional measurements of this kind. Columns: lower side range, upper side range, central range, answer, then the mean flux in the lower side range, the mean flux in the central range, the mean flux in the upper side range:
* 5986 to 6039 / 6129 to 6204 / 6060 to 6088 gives -0.93 angstrom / 7.63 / 7.81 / 7.48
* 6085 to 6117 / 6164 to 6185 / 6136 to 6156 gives 0.40 angstrom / 7.72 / 7.48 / 7.58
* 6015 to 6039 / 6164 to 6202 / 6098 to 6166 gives 0.13 angstrom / 7.6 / 7.51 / 7.49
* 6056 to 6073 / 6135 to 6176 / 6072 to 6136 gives 0.10 angstrom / 7.81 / 7.65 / 7.47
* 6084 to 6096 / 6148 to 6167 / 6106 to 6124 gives 0.28 angstrom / 7.88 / 7.65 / 7.59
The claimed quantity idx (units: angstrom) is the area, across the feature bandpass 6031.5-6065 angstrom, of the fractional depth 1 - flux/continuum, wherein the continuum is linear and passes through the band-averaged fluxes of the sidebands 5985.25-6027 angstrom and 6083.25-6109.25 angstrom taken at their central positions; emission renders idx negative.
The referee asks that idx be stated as -0.5 angstrom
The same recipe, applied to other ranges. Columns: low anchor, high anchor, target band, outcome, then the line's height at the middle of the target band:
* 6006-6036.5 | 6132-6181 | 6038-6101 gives -1.9 angstrom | 7.58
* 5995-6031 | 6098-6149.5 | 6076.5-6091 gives -0.7 angstrom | 7.53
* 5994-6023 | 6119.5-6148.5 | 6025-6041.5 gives -0.2 angstrom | 7.54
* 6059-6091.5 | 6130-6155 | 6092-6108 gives 0.2 angstrom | 7.68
